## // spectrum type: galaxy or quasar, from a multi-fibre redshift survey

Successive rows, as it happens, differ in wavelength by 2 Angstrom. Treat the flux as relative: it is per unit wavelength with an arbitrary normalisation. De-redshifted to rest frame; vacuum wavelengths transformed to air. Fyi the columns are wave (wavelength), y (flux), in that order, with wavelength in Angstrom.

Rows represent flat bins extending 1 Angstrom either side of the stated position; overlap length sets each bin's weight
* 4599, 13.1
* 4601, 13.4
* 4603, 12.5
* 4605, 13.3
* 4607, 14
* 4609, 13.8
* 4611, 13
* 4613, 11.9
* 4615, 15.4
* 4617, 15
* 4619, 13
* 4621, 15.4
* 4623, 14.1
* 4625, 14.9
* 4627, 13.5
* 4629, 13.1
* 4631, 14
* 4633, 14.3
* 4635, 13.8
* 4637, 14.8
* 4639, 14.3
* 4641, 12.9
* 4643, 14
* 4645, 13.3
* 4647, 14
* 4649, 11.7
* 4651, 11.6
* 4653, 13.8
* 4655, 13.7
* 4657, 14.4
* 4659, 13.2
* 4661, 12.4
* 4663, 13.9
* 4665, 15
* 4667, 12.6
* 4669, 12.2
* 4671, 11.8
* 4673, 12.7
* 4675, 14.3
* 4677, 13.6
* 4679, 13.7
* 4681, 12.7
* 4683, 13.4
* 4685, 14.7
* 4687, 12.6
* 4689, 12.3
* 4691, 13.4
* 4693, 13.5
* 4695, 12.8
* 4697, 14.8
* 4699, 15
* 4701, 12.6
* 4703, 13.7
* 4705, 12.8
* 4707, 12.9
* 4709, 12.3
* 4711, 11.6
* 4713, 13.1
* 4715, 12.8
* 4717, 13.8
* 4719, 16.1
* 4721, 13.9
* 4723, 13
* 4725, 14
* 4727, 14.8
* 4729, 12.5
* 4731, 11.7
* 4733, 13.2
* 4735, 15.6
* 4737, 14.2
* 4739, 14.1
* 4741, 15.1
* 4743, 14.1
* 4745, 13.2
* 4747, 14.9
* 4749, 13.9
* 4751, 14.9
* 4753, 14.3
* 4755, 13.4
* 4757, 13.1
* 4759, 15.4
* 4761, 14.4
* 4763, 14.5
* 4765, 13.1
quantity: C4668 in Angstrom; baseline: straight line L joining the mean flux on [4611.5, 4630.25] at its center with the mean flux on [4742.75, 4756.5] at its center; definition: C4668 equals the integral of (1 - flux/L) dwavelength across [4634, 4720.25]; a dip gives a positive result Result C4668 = 4.1 Angstrom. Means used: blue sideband 14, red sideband 14.1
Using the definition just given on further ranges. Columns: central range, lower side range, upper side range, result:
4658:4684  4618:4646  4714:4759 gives 1.4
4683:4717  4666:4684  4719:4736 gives 0.4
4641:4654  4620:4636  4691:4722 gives 0.8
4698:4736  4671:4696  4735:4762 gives 0.9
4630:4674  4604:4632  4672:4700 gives 1.1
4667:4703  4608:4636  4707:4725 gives 0.6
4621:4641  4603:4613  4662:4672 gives -1.4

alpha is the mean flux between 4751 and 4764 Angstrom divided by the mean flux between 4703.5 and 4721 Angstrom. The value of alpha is 1.1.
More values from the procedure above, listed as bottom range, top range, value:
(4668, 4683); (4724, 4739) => 1.05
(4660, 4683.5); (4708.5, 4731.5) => 1.01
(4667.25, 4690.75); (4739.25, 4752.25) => 1.10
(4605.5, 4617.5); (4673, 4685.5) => 0.99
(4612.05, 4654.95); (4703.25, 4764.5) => 1.00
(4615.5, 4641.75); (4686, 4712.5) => 0.93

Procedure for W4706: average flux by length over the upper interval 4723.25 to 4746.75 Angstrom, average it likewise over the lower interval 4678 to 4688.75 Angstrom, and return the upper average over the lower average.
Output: 1.04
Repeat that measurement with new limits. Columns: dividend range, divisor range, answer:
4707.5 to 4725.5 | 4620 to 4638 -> 0.94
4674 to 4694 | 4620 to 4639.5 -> 0.94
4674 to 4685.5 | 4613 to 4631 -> 0.97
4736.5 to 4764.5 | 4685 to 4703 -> 1.06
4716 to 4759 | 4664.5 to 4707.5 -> 1.05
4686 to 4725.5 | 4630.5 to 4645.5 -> 0.96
